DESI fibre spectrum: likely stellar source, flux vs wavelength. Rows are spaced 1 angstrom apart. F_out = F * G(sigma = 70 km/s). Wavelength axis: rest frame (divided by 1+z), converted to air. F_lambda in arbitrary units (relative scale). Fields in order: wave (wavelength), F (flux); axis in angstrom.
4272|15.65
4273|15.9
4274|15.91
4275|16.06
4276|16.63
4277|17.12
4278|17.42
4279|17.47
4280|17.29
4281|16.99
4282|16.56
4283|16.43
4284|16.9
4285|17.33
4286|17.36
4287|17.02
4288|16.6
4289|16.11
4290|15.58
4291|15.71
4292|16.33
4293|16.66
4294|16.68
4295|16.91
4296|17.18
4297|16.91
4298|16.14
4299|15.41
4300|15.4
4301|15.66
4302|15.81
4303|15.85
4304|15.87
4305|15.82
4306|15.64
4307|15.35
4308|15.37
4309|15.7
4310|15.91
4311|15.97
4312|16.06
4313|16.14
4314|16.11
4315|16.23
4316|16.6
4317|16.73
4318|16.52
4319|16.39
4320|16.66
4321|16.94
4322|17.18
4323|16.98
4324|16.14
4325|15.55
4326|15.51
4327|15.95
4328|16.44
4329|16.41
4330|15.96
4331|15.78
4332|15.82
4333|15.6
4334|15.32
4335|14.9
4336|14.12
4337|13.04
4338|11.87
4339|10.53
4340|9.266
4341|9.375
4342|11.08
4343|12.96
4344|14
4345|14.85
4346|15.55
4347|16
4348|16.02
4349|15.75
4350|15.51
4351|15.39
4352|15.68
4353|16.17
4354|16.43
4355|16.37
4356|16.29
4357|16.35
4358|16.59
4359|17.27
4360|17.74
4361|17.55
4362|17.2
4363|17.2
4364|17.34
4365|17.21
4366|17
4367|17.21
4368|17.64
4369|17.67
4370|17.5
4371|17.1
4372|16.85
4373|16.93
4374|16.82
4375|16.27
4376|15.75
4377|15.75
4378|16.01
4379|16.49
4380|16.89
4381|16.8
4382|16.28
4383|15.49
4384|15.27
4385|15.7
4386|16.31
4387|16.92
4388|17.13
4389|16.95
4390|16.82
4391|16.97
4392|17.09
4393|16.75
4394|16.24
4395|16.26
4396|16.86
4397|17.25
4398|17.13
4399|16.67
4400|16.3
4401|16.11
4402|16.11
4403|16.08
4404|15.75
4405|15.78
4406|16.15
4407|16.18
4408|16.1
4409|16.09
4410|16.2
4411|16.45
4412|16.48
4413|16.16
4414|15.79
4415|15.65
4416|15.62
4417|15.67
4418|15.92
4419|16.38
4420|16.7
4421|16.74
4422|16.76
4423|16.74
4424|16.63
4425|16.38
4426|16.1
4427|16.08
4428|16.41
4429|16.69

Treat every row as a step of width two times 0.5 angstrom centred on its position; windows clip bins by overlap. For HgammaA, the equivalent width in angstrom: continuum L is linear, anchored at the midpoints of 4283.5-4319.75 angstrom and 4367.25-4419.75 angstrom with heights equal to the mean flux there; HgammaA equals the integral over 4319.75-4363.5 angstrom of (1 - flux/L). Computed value 2.7 angstrom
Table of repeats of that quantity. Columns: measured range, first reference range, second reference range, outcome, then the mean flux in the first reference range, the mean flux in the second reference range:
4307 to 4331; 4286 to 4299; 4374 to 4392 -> 0.3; 16.5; 16.4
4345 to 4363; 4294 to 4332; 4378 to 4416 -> -0.1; 16.1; 16.4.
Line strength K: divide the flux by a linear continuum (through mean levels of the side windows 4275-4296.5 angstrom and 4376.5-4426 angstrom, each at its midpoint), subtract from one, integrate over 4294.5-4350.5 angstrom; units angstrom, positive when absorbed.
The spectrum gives 4.4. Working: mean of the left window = 16.8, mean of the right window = 16.3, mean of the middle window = 15.3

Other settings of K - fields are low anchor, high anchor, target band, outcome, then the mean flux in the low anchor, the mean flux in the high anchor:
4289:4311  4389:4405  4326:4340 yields 1.4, 16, 16.5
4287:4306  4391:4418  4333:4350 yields 2.8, 16.2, 16.3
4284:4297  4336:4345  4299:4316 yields -0.9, 16.6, 11.8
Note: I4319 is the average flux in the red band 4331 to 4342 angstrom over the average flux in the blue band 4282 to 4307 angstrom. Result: 0.80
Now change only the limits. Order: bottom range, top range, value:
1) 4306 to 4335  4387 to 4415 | 1.02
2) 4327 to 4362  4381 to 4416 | 1.09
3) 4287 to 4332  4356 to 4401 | 1.04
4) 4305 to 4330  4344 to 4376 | 1.02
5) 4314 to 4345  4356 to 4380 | 1.14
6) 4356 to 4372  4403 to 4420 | 0.93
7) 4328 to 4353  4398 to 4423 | 1.13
